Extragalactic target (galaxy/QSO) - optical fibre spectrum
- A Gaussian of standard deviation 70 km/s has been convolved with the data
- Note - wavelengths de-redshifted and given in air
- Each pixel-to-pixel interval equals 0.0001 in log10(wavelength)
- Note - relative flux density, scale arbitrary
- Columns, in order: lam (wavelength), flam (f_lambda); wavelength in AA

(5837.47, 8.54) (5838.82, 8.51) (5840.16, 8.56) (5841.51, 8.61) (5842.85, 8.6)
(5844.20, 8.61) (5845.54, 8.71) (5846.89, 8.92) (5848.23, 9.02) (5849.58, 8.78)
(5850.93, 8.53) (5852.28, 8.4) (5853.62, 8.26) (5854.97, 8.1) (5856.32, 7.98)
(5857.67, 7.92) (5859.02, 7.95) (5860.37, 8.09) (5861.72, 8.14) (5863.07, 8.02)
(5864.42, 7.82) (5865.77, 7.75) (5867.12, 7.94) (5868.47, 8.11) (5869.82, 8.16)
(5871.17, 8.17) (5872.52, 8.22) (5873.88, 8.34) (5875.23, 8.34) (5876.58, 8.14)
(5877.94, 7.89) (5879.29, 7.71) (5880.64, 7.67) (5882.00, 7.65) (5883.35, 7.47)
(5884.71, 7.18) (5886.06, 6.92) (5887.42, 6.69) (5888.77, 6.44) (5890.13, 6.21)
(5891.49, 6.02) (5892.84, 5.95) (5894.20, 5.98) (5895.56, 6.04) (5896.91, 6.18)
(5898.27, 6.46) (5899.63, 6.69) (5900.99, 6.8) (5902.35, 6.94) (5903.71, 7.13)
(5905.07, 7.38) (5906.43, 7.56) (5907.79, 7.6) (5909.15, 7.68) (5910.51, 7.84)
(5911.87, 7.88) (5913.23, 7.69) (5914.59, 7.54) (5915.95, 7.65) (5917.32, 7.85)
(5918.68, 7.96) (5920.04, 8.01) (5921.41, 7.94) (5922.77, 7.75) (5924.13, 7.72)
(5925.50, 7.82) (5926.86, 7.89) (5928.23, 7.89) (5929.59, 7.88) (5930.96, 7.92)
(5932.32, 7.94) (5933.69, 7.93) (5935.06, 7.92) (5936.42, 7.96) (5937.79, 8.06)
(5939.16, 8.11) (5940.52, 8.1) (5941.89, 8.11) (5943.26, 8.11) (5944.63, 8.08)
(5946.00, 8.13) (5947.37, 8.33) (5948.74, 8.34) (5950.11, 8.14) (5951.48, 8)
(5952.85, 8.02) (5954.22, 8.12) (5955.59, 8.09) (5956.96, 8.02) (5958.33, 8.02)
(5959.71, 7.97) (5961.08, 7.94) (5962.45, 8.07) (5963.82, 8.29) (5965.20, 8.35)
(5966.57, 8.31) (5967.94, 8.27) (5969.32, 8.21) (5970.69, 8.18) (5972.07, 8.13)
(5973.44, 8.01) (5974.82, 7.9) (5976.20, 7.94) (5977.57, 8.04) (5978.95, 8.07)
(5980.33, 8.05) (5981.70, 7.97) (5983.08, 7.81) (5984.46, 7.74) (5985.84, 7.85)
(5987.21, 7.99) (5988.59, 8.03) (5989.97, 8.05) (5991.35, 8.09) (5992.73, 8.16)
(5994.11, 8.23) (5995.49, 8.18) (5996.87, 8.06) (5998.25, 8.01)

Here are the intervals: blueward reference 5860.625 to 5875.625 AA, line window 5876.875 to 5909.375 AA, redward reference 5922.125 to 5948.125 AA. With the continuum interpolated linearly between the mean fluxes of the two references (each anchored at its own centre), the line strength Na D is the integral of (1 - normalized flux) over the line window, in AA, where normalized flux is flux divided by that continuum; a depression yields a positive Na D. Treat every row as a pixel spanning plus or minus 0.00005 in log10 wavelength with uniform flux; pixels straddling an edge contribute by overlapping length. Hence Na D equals 4.52 AA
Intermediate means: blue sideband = 8.09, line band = 6.93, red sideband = 7.98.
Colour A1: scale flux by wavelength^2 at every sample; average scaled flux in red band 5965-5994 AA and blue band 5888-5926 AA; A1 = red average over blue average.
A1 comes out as 1.15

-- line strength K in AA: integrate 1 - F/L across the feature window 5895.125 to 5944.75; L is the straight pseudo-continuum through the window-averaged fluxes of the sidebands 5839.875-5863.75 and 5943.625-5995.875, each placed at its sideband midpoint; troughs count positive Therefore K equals 3.5 AA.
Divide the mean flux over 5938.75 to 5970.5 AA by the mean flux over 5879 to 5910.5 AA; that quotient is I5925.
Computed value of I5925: 1.18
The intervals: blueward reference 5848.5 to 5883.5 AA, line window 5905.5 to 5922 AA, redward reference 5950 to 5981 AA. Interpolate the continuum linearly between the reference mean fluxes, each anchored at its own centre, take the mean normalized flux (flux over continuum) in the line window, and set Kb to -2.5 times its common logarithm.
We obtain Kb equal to 0.045 mag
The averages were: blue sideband 8.08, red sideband 8.09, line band 7.76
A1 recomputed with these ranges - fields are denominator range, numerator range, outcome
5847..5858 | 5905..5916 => 0.93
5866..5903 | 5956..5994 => 1.15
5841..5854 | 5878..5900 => 0.79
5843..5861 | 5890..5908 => 0.80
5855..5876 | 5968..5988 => 1.03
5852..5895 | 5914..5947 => 1.06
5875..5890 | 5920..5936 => 1.08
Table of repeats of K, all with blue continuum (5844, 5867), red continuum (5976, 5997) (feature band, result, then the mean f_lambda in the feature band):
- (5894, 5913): 2.6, 7.05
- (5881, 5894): 2.4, 6.72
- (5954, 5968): -0.1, 8.13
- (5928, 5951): 0.2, 8.06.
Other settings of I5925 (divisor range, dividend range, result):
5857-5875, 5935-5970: 1.01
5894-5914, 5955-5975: 1.15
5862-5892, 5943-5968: 1.07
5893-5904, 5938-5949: 1.26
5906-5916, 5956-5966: 1.05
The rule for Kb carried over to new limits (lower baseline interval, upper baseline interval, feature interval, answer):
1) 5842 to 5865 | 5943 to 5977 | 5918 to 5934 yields 0.041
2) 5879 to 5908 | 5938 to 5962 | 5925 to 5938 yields -0.033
